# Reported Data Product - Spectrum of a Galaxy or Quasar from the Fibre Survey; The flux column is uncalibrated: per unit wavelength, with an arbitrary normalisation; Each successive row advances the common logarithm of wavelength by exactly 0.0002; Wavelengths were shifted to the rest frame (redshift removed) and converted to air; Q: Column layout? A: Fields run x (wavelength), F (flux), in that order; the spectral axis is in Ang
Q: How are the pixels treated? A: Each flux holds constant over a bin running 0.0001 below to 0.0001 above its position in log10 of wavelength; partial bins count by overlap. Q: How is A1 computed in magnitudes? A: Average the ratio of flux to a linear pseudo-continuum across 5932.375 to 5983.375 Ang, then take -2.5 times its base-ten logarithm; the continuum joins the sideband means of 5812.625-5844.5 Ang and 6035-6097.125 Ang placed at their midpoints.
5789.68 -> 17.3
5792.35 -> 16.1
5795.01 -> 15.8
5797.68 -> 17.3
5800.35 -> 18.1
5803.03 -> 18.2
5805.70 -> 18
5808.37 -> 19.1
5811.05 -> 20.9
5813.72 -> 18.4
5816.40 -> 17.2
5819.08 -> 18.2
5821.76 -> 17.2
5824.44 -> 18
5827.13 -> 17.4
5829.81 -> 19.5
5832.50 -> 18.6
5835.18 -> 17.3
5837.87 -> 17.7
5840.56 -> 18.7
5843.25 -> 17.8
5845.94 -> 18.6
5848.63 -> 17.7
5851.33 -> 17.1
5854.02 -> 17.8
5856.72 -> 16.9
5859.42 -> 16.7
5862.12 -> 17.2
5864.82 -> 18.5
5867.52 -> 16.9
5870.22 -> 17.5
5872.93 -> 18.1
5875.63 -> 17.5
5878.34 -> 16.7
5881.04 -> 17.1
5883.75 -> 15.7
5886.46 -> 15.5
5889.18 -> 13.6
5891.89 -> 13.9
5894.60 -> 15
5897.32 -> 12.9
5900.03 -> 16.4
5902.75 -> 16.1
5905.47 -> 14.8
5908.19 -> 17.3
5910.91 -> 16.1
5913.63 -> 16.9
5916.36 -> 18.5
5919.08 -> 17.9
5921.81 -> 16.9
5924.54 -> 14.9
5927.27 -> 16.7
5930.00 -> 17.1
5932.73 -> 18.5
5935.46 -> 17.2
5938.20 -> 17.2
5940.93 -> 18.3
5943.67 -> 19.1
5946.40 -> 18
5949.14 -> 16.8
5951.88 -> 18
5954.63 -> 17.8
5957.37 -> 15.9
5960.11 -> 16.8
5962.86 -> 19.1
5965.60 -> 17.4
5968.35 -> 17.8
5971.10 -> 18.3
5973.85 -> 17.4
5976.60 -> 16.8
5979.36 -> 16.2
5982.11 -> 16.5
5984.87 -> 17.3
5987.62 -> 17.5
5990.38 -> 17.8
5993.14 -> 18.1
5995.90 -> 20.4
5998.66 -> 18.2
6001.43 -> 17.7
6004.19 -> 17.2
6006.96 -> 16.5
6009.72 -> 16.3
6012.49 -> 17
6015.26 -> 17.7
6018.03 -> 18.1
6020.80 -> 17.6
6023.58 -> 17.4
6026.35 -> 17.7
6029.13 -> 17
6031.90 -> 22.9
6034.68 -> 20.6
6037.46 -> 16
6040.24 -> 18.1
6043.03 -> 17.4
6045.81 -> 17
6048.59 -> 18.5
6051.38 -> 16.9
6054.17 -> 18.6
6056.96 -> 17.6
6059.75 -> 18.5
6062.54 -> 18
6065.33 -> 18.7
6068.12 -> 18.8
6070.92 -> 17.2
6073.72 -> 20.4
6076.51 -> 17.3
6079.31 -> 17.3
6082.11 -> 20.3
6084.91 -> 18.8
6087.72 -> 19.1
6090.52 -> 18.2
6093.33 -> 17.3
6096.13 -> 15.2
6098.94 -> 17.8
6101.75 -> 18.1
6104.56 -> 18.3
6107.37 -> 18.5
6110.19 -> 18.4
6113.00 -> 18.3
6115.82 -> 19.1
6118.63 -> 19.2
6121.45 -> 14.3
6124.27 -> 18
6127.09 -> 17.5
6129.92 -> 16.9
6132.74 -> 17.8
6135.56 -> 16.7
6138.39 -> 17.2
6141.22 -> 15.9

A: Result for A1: 0.03 mag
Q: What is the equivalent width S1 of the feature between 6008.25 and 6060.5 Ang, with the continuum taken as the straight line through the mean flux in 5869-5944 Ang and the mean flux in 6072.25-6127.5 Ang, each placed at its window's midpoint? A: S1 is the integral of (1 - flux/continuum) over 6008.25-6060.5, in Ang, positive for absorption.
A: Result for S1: -1.1 Ang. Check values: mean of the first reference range 16.5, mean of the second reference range 18.1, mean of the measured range 17.9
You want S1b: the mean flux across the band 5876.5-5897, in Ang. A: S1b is 15.3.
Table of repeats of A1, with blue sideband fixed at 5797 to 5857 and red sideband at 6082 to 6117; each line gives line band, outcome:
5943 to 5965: 0.03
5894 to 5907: 0.20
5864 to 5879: 0.04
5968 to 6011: 0.04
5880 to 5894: 0.20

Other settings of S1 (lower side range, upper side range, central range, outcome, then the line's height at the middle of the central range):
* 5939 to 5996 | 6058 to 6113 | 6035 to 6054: 0.4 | 18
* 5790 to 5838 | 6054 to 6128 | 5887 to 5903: 3.0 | 18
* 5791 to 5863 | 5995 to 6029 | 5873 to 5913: 4.6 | 17.7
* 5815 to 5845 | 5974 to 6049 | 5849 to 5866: 0.5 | 17.9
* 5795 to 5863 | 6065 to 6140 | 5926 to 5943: 0.3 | 17.9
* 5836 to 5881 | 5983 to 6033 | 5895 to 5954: 2.6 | 17.7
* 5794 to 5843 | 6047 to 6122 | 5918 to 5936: 1.1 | 18.1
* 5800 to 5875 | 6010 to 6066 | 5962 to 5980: 0.4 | 18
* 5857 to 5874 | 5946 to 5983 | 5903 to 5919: 0.6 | 17.4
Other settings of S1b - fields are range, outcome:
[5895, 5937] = 16.5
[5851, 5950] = 16.7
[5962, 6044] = 17.8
